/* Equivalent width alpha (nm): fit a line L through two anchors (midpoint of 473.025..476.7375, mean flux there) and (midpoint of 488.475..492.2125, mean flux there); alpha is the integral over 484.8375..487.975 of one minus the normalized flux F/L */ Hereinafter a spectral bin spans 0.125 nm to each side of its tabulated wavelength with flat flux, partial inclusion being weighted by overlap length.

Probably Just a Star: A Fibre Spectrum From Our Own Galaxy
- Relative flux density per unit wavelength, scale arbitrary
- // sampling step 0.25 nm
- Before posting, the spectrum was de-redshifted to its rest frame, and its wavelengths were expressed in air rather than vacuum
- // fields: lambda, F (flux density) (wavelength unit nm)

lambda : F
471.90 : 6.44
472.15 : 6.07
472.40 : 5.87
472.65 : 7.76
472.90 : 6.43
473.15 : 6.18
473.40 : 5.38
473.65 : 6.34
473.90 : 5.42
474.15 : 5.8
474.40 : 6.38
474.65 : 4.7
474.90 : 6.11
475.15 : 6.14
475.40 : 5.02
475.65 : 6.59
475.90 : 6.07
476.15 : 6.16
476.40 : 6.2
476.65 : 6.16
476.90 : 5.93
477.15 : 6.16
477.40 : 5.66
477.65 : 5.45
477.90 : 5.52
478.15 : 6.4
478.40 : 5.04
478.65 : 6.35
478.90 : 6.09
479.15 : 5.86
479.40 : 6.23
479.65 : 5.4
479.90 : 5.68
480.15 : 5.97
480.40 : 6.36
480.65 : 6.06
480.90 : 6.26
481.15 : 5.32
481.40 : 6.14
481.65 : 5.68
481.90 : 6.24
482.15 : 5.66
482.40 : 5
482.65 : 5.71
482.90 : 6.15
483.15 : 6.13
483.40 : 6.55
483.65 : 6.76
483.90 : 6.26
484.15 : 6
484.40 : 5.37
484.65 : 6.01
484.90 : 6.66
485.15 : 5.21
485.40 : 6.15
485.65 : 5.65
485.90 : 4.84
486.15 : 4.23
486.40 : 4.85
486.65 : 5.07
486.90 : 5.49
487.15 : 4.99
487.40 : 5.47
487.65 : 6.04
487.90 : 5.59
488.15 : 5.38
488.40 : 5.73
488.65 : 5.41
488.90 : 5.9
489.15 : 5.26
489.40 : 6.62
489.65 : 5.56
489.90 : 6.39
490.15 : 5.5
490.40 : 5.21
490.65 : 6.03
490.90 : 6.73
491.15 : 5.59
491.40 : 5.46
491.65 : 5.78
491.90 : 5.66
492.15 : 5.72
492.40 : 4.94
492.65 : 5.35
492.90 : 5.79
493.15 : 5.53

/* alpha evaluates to 0.24 nm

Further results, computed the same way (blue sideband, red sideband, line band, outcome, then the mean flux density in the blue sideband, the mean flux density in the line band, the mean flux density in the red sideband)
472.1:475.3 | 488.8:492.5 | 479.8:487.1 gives 0.140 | 6.04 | 5.77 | 5.76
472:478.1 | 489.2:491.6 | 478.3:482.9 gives 0.075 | 5.99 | 5.85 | 5.88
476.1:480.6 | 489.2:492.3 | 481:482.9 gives 0.058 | 5.92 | 5.72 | 5.83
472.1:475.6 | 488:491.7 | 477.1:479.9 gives 0.049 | 5.98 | 5.82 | 5.77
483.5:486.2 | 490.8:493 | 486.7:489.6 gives 0.059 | 5.79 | 5.61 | 5.66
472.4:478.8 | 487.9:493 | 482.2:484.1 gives -0.074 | 5.97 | 6.06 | 5.7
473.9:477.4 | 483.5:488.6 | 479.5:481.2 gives -0.035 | 5.93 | 5.89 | 5.59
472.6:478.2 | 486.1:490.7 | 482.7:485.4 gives -0.203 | 5.97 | 6.1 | 5.52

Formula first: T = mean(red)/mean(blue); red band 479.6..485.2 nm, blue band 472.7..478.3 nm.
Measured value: 1.00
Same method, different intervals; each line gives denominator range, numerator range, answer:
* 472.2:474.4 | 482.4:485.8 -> 0.97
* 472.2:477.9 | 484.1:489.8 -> 0.93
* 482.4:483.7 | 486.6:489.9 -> 0.92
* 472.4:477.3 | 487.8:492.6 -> 0.94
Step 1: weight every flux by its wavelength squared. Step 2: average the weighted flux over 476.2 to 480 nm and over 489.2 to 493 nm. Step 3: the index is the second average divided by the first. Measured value 1.0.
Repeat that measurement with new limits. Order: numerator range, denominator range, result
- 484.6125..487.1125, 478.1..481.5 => 0.93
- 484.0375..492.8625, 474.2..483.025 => 0.99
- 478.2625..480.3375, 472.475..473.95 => 0.96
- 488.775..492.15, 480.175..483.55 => 1.01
